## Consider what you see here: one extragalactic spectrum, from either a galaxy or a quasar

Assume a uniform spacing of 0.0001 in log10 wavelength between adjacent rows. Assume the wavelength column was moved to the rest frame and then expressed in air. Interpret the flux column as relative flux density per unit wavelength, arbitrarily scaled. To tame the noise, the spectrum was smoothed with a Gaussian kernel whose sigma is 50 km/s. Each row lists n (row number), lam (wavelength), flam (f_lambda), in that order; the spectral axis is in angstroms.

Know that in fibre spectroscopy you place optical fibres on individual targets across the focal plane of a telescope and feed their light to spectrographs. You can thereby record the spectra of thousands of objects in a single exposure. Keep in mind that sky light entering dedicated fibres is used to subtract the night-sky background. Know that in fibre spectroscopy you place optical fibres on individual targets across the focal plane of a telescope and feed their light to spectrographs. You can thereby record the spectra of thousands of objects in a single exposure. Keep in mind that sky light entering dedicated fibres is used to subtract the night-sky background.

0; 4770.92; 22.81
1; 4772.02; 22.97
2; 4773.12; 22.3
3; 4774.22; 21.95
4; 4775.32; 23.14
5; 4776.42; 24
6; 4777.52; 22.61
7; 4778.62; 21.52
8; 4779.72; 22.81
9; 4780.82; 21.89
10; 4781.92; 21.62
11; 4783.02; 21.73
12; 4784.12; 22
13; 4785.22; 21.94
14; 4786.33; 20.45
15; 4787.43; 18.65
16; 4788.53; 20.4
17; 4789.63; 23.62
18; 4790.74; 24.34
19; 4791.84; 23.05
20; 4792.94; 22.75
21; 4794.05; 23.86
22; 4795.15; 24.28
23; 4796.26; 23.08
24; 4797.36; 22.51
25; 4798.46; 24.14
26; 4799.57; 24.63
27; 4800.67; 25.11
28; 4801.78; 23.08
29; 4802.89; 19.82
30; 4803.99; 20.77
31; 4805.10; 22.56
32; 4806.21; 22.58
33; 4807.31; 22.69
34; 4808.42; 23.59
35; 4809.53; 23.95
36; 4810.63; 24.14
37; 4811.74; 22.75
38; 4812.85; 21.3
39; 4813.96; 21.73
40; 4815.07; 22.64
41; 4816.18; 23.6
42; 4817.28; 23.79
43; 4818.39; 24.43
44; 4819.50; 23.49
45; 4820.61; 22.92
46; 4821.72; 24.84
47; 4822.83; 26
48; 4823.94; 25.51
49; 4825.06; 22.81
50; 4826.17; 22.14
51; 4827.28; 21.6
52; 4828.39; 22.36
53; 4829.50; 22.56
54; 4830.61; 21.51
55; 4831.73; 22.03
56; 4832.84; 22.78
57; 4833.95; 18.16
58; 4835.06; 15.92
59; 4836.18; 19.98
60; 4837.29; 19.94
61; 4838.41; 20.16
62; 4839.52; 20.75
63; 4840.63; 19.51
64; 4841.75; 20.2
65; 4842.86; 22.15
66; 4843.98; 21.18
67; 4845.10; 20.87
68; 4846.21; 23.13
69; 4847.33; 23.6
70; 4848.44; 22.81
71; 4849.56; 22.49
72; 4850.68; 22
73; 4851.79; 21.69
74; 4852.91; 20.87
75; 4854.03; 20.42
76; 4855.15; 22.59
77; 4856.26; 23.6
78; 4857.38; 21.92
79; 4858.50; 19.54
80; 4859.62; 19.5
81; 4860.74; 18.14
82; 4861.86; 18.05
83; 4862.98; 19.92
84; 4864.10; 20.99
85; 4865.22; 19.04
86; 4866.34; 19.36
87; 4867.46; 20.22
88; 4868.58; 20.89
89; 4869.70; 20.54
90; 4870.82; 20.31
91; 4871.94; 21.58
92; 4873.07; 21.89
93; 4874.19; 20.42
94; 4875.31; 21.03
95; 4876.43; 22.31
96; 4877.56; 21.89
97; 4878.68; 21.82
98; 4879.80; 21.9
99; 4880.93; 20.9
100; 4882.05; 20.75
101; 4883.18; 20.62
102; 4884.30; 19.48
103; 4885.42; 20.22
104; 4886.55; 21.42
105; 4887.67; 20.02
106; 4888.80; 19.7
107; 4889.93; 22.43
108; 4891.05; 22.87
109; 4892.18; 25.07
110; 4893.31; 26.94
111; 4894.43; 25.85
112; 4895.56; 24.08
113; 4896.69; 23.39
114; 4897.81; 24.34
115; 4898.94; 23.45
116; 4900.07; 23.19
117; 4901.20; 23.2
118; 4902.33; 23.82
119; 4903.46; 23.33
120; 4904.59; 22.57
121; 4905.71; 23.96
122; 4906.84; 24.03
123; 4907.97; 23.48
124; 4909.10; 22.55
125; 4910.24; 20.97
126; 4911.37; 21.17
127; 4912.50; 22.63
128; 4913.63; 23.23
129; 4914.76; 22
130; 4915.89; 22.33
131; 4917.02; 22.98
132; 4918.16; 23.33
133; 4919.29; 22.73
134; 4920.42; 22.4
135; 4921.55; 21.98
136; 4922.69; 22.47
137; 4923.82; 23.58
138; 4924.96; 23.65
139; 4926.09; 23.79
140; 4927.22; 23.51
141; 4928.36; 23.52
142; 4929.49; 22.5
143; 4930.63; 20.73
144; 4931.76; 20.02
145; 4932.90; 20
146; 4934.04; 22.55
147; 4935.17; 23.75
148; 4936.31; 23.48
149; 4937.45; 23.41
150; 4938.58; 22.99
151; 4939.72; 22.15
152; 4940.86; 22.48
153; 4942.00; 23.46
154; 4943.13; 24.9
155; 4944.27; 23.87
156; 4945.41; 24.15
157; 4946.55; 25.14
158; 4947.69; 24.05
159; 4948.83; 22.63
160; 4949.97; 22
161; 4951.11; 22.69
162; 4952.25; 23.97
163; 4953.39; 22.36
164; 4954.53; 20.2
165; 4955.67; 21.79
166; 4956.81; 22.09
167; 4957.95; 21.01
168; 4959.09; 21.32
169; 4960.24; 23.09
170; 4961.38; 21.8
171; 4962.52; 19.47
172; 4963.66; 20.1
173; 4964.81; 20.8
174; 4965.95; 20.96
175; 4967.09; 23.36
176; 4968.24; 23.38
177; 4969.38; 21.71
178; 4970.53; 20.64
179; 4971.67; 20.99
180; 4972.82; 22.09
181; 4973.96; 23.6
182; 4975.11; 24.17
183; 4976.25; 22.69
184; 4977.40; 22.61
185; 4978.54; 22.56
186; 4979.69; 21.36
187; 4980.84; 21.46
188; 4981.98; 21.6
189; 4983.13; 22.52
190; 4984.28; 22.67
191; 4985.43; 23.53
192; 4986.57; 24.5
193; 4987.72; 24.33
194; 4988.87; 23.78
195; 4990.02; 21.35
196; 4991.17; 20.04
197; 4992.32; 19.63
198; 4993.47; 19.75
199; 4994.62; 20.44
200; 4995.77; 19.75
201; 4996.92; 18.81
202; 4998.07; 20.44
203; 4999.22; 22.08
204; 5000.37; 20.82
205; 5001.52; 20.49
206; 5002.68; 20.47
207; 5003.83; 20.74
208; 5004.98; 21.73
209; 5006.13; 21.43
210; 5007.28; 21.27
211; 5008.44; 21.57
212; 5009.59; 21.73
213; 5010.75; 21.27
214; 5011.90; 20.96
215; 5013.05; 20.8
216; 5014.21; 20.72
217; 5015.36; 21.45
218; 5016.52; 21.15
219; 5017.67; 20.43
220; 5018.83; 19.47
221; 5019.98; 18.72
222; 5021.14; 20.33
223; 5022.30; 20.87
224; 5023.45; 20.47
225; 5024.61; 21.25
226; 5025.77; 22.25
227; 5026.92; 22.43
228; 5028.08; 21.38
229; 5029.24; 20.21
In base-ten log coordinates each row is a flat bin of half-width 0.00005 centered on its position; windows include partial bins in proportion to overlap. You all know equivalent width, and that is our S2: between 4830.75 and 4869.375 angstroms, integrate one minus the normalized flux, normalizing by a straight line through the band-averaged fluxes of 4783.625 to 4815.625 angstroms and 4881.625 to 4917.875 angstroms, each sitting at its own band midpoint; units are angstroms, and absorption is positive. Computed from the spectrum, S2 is 3.3 angstroms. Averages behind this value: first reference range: 22.6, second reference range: 22.7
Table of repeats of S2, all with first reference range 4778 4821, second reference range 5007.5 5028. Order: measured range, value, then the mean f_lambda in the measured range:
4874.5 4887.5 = 0.6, 21.1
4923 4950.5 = -1.8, 23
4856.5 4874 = 1.5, 20.2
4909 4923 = -0.4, 22.3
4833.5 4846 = 1.3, 20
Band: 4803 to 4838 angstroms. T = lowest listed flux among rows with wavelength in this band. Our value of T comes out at 15.92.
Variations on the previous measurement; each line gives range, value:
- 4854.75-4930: 18.05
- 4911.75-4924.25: 21.98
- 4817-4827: 22.14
